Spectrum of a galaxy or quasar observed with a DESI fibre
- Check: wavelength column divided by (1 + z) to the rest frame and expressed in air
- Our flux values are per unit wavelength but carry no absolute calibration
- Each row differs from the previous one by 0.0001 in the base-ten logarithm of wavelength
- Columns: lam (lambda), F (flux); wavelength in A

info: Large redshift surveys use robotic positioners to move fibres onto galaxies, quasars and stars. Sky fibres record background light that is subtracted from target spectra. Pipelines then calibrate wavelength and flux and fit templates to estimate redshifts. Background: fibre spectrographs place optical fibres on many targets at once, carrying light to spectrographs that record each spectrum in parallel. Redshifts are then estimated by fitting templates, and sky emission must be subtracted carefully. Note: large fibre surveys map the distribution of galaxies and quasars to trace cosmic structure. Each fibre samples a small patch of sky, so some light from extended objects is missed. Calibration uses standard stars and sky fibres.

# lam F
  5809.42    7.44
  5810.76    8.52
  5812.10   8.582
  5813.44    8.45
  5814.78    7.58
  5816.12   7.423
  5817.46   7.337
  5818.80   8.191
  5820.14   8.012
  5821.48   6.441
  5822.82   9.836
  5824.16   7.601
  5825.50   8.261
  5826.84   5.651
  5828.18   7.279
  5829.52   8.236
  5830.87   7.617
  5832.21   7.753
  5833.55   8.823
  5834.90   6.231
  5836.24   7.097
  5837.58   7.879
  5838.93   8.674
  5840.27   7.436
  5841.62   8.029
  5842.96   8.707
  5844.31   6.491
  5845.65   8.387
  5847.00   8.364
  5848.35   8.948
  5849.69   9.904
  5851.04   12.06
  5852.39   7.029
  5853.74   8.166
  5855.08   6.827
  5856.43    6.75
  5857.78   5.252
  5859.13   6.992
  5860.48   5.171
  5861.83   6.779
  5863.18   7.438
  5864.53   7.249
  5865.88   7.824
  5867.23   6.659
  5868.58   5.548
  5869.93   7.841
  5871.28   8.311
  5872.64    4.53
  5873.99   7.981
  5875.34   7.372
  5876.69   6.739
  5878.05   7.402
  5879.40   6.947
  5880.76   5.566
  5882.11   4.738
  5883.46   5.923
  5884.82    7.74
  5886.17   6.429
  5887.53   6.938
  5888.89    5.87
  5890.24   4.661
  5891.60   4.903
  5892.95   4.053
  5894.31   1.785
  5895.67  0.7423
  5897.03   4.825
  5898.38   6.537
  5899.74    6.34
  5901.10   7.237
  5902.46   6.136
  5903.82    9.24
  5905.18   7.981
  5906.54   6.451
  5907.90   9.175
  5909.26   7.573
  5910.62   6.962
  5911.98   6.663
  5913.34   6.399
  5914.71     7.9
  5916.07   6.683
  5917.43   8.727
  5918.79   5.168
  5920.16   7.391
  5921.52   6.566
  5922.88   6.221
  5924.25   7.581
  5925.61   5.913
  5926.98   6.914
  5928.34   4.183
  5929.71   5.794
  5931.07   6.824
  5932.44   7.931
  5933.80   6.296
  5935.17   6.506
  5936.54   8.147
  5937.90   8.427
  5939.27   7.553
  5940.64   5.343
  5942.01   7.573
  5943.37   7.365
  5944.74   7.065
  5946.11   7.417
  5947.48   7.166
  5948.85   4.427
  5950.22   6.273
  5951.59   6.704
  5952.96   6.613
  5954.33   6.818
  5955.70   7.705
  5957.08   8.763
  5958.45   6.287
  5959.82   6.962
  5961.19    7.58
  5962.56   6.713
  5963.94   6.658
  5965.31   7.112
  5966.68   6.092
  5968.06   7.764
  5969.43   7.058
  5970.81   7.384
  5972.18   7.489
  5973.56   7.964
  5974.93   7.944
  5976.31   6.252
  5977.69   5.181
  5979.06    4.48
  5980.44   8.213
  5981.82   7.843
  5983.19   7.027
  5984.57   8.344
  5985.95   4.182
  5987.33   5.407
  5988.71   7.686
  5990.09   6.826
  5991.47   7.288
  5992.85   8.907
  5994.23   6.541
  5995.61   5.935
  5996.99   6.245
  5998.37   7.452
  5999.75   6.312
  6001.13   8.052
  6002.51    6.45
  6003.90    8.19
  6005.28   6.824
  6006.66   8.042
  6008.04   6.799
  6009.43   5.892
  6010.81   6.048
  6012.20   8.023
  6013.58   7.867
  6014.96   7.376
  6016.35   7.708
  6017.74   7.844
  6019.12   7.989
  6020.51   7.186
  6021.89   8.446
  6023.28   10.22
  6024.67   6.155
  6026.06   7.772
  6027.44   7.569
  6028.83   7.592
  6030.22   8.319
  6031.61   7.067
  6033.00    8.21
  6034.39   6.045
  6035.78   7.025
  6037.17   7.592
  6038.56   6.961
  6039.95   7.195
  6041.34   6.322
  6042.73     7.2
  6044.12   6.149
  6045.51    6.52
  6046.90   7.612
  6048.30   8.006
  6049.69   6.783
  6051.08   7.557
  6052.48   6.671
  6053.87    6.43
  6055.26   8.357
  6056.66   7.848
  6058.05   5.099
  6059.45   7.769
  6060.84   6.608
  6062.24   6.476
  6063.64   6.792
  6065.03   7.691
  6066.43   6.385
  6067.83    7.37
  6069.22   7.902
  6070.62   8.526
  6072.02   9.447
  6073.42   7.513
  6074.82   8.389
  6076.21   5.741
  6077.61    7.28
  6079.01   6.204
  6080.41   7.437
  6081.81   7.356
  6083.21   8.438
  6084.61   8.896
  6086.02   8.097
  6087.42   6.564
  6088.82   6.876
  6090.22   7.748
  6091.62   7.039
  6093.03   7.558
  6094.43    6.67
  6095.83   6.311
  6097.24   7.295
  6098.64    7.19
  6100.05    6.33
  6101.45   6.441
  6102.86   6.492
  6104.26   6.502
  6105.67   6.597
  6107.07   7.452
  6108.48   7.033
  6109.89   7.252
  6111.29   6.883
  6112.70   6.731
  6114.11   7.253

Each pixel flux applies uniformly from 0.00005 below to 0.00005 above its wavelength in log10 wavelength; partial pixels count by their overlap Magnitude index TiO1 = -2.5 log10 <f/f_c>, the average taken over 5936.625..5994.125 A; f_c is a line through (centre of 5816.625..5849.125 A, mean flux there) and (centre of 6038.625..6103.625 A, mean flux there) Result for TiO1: 0.07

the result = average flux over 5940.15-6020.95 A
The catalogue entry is 7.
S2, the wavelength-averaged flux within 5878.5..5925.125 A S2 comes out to 6.3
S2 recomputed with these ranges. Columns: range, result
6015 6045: 7.45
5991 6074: 7.3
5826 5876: 7.5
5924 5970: 6.86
